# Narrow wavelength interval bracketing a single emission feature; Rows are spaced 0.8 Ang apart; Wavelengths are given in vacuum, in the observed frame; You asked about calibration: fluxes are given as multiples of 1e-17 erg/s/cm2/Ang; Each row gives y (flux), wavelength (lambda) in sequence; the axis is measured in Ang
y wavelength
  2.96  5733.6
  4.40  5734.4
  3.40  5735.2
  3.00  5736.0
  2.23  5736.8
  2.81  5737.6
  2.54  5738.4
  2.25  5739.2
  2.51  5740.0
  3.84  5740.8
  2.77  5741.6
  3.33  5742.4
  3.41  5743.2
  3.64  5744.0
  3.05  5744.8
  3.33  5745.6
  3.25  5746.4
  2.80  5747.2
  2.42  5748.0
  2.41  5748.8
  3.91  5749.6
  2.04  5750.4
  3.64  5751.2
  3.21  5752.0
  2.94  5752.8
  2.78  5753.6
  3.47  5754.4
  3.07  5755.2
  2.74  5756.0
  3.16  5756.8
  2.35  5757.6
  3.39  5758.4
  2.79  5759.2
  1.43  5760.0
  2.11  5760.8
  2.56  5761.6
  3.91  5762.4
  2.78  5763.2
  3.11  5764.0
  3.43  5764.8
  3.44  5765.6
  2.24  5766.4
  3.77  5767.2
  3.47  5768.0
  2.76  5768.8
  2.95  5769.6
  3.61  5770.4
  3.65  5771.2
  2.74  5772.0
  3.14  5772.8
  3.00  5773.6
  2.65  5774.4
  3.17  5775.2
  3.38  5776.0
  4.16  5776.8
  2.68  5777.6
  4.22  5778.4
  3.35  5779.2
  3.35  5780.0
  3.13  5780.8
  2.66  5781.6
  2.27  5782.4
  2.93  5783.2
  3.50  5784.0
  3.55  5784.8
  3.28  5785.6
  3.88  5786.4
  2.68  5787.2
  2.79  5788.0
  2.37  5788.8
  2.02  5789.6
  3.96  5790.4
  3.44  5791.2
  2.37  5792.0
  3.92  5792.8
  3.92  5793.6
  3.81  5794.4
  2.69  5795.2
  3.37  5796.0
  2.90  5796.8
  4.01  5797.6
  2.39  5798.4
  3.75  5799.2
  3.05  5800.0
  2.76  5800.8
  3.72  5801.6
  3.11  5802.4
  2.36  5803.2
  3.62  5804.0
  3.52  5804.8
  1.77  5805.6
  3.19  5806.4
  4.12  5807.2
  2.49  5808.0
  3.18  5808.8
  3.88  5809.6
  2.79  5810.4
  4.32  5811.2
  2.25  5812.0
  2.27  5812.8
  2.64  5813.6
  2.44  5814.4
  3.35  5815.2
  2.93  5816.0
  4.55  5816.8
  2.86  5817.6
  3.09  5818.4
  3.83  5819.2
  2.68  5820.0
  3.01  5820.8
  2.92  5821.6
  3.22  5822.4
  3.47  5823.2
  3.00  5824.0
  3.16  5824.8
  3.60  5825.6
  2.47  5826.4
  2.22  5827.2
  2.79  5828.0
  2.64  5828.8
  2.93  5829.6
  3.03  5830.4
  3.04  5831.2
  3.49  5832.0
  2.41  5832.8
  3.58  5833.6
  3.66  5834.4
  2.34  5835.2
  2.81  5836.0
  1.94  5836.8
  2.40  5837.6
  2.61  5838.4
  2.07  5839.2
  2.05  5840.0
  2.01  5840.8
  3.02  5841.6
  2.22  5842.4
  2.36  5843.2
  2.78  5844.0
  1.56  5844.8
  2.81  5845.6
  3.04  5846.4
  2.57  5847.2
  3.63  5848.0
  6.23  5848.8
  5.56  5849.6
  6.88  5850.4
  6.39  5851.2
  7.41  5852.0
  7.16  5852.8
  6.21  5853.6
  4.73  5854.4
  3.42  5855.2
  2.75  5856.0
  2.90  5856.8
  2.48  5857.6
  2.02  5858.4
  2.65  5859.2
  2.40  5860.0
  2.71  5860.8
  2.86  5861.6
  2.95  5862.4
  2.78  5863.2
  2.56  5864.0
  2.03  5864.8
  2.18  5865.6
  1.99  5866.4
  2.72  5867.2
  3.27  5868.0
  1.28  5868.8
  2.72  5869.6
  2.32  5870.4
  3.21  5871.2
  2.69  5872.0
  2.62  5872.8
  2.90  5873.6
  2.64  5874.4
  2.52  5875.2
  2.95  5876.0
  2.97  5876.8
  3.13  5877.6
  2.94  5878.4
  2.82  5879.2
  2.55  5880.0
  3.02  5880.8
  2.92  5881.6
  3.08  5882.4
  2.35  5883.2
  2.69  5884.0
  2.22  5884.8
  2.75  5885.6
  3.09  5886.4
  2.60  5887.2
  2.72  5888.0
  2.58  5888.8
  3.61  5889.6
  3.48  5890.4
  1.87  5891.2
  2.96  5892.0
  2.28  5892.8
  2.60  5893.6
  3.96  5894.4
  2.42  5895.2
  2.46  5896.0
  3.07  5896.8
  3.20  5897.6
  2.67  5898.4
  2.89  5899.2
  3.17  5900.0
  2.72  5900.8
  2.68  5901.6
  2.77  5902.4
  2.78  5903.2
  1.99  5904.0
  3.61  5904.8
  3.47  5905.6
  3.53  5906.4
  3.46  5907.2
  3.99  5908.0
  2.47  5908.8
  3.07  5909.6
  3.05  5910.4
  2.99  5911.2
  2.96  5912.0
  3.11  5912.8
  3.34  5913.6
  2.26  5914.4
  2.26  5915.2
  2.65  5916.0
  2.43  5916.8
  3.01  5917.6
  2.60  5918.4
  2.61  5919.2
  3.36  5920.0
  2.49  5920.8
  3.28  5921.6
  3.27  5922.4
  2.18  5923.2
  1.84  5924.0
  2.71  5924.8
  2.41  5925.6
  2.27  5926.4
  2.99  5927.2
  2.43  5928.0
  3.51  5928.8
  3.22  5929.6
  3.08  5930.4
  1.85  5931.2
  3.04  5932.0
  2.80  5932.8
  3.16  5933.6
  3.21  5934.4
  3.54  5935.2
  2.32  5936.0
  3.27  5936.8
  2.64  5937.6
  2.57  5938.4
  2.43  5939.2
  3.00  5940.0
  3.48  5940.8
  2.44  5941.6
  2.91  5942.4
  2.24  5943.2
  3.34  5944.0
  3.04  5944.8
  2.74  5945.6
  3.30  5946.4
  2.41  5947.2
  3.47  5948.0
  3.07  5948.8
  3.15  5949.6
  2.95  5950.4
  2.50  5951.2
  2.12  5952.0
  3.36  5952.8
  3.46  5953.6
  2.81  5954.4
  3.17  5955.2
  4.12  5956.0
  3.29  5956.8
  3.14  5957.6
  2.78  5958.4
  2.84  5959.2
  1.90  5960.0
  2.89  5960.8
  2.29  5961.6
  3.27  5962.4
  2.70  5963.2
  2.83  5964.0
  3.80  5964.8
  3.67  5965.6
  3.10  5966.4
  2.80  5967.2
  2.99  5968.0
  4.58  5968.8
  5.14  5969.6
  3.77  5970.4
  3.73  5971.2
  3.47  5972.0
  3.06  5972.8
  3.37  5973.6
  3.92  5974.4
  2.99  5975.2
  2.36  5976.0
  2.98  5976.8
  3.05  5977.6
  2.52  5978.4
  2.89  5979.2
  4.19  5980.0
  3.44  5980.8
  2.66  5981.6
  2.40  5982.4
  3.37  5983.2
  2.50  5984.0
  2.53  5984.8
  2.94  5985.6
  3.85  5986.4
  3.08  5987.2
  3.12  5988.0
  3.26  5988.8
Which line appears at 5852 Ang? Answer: H-beta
